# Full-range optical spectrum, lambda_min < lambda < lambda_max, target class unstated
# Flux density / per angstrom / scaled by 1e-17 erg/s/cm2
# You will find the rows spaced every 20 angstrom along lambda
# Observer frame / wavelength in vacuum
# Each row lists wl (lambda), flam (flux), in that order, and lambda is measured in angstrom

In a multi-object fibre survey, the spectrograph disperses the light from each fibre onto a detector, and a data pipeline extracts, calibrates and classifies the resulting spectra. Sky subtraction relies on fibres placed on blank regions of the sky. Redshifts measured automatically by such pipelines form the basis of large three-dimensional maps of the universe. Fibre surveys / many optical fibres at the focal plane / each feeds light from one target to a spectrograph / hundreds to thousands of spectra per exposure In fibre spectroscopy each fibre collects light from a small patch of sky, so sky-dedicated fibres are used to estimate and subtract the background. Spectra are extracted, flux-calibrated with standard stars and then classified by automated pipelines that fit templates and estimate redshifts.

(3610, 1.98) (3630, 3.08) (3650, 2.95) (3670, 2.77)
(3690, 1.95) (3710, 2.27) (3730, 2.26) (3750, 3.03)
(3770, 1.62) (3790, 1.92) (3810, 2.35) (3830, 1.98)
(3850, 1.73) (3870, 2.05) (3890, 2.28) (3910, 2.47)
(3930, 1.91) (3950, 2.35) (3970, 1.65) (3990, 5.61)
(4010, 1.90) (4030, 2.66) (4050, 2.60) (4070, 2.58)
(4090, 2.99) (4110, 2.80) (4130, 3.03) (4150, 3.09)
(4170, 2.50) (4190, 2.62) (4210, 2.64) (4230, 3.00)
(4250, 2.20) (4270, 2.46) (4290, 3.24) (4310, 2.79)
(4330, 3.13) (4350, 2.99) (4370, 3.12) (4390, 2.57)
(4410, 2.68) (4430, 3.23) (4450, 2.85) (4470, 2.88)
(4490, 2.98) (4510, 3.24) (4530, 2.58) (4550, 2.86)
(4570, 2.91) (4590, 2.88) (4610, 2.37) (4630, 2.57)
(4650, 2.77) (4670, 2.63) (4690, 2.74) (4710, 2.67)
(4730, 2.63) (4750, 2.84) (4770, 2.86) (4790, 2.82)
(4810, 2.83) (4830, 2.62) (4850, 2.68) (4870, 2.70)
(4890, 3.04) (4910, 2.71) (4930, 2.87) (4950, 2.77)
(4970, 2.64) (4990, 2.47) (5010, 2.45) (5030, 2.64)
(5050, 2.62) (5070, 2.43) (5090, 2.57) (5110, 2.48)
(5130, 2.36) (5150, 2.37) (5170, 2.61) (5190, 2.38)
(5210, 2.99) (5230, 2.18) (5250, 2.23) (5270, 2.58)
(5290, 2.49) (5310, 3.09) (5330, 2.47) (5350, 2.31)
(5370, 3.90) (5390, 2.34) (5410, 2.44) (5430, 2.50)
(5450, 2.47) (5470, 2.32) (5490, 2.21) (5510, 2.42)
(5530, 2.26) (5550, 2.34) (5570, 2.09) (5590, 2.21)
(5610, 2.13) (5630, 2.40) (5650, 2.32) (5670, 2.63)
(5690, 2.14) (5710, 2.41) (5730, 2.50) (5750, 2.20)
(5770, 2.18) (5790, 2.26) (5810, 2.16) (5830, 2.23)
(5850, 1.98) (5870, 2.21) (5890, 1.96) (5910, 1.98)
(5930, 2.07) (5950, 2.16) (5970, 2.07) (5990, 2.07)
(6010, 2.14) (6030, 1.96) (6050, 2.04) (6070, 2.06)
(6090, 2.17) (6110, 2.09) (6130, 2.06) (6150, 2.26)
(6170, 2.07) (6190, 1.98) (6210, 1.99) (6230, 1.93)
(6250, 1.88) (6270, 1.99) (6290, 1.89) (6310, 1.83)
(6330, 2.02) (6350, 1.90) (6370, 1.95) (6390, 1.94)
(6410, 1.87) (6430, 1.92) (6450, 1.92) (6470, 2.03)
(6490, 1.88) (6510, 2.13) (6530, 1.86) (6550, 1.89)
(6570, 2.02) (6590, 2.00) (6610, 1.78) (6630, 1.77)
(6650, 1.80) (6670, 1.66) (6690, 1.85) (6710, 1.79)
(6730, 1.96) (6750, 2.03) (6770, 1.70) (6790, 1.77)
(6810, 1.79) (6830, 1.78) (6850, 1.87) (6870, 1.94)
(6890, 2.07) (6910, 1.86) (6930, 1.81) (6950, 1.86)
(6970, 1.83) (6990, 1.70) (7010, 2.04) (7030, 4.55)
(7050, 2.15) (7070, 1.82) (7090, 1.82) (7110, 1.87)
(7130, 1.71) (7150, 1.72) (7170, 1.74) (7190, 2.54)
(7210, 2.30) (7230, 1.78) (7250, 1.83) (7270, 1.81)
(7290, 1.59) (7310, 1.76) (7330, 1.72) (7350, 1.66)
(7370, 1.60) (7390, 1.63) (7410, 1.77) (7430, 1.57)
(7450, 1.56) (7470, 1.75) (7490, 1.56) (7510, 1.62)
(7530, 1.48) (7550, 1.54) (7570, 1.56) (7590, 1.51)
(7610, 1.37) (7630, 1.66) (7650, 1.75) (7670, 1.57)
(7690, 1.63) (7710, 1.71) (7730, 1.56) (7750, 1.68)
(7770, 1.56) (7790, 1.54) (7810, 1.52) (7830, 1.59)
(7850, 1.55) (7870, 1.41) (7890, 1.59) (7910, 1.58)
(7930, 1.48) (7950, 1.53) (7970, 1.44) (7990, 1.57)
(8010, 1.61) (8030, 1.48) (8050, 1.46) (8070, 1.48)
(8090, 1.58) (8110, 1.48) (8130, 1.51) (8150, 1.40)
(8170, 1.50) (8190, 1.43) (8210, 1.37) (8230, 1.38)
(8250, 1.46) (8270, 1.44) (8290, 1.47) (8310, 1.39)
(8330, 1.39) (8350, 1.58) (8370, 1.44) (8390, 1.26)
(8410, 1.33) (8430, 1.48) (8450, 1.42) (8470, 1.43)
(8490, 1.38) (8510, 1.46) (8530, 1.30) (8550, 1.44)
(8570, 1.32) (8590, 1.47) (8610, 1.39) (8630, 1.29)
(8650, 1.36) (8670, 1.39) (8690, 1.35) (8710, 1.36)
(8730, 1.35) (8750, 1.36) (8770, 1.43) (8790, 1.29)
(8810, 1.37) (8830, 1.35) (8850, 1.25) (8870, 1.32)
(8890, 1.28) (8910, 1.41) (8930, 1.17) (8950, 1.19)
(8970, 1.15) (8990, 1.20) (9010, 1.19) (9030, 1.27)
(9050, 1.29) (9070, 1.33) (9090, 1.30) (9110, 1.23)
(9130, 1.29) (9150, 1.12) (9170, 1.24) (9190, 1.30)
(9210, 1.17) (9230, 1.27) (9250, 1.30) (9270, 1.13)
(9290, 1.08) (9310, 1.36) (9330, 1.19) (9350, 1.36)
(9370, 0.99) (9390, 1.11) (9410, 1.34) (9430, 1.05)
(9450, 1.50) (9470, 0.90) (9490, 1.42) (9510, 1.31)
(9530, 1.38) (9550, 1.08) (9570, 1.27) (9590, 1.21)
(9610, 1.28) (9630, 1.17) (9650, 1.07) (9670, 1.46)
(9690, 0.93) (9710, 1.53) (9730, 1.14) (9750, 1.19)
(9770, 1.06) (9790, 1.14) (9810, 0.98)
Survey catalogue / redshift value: 0.071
